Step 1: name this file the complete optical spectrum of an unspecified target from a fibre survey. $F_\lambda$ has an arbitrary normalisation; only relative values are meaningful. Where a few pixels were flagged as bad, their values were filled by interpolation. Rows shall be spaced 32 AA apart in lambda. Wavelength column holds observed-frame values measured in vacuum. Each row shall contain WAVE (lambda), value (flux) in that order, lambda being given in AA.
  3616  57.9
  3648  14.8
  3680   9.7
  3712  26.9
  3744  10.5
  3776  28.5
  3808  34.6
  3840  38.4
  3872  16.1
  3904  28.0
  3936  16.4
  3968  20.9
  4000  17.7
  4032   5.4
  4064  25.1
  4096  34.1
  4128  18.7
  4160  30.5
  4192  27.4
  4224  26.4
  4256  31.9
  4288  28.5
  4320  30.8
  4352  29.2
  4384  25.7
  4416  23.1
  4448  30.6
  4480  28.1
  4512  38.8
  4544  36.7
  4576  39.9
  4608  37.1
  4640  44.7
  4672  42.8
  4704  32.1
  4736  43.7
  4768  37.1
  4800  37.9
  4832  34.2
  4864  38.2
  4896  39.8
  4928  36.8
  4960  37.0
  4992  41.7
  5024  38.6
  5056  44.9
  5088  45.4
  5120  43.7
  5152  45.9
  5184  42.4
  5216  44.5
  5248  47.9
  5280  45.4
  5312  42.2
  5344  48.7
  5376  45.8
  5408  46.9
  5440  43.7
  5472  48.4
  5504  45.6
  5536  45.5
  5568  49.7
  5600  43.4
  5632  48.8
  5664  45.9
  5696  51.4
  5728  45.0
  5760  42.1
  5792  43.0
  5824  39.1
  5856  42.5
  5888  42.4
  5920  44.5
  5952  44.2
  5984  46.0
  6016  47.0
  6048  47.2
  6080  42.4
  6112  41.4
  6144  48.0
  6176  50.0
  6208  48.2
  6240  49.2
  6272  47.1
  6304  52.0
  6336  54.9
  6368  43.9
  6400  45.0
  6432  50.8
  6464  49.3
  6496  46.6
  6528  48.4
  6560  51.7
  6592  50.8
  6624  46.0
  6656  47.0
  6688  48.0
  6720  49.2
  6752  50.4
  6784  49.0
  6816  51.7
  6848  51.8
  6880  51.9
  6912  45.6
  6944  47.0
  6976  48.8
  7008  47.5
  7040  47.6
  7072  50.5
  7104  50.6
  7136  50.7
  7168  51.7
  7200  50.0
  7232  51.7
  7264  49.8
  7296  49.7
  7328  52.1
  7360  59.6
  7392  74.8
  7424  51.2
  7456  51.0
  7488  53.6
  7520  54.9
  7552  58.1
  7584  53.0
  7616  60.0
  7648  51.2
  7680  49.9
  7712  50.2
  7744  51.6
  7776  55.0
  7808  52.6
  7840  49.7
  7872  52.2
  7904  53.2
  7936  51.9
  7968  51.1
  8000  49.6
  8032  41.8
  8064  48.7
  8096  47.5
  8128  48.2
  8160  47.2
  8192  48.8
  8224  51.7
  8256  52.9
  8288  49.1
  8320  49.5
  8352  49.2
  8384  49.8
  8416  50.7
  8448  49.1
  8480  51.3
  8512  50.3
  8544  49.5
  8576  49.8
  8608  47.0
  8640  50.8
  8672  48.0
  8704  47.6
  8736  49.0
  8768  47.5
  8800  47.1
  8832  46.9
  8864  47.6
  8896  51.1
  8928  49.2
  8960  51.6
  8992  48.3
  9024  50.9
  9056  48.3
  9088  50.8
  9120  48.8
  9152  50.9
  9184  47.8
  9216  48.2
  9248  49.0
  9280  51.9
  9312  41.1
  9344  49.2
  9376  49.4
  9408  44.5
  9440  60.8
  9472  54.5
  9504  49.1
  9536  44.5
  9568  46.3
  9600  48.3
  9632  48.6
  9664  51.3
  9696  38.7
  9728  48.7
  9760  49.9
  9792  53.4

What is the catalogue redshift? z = 0.12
